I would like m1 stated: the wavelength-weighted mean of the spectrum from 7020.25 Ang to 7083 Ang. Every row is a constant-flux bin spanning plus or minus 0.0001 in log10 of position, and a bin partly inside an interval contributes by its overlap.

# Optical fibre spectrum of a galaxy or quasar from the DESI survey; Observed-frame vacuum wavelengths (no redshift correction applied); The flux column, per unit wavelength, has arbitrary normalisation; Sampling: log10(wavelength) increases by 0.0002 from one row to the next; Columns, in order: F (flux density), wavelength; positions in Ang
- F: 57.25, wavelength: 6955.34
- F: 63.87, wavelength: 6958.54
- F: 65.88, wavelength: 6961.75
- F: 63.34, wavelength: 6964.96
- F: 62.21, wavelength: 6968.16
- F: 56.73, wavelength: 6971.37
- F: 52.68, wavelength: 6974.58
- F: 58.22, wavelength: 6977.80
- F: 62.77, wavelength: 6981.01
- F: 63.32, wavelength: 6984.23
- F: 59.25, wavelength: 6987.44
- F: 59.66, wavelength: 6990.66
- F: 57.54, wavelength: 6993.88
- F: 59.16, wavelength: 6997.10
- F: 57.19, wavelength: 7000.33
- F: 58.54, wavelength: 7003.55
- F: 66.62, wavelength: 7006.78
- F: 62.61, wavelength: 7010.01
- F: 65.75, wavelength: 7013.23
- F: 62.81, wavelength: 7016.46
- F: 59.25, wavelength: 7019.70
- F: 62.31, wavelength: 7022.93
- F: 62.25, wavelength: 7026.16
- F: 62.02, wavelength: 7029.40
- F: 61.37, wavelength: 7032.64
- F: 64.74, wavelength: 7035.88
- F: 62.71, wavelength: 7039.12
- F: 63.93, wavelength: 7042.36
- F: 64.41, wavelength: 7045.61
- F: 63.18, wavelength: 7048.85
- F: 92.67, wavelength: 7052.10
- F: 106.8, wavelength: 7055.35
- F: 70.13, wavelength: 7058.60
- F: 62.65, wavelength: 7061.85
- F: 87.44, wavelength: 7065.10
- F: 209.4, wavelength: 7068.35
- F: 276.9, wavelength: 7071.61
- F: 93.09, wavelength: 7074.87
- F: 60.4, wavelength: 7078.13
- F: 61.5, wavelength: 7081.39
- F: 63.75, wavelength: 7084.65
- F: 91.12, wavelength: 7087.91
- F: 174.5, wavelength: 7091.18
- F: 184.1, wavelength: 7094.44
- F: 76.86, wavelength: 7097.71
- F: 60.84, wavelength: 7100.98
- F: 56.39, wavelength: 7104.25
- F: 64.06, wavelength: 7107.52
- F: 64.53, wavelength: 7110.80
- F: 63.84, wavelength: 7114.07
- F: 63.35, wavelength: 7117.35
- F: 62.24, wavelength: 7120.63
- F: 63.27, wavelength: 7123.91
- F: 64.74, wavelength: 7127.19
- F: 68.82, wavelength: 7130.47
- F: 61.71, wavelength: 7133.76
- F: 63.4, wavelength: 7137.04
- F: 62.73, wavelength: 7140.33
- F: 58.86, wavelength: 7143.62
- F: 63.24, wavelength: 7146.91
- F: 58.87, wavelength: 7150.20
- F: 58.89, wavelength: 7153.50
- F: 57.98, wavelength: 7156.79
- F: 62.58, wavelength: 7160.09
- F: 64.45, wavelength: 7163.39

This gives 88.4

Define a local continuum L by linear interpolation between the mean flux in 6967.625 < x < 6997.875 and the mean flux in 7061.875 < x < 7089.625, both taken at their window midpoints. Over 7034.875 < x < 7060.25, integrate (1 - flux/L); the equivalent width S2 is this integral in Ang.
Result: 6.33 Ang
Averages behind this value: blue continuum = 59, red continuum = 115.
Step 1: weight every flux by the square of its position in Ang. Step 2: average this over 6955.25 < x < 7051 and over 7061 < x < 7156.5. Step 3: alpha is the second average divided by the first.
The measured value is 1.4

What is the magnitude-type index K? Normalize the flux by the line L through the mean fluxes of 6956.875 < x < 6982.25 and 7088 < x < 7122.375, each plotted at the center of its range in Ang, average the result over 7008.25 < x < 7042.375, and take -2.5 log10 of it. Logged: 0.14 mag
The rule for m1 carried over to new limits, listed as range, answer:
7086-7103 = 115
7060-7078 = 138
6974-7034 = 60.8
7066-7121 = 102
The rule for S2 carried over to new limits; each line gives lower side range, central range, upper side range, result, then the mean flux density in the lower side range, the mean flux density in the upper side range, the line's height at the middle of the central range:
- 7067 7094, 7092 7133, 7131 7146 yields 7.7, 130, 62.3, 92.8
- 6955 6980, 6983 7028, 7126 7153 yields -0.3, 60.2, 62.6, 60.8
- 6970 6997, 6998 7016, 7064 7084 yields 3.5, 58.8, 129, 77.1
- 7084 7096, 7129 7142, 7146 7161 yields 2.7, 133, 60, 80.8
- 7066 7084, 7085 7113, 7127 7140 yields 3.4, 134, 64.5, 105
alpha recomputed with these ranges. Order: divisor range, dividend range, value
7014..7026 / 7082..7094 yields 1.87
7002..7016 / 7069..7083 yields 2.07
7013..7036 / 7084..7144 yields 1.28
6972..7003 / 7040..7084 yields 1.73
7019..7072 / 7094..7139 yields 0.82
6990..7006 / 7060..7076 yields 2.54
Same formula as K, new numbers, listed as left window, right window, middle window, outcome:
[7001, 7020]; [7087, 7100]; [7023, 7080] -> 0.08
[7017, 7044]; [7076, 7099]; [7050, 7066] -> -0.03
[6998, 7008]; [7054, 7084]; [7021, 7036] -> 0.28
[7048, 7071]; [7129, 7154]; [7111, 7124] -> 0.19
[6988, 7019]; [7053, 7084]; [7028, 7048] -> 0.36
